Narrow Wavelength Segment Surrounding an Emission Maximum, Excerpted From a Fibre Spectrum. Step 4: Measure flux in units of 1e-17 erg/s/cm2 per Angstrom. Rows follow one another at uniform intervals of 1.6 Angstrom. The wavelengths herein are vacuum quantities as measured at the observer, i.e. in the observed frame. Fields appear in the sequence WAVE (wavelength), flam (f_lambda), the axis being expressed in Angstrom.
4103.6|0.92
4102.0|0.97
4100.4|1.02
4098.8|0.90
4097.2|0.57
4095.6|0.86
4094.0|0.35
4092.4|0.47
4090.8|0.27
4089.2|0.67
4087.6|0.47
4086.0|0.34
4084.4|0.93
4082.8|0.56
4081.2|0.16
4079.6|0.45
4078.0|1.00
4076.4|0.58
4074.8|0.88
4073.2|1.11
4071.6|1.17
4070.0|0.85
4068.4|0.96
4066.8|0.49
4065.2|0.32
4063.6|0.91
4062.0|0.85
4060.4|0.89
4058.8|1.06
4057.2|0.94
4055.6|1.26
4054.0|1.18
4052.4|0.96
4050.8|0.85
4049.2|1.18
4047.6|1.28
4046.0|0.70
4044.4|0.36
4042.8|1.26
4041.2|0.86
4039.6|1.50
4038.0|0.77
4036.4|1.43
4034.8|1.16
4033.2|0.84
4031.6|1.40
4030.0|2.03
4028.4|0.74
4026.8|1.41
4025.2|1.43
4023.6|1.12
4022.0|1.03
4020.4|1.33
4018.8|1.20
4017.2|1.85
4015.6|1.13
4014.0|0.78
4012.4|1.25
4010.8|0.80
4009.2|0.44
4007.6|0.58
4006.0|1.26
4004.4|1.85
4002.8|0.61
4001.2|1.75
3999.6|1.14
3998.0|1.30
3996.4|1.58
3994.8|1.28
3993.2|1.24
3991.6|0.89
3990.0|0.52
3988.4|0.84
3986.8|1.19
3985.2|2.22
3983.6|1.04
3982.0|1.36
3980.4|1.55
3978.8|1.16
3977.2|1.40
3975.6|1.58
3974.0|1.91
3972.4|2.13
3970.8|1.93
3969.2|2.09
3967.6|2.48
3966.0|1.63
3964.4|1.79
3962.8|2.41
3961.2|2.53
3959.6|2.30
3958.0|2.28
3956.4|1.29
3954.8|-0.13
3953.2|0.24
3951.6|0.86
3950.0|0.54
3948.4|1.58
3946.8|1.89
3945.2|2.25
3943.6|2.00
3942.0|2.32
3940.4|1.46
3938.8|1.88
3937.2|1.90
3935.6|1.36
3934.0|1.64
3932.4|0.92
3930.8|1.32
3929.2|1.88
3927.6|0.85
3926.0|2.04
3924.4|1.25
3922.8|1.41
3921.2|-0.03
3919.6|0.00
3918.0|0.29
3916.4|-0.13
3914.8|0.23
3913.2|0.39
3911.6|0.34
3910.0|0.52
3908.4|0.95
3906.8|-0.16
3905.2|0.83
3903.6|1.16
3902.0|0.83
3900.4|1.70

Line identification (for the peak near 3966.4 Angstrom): Lyman alpha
